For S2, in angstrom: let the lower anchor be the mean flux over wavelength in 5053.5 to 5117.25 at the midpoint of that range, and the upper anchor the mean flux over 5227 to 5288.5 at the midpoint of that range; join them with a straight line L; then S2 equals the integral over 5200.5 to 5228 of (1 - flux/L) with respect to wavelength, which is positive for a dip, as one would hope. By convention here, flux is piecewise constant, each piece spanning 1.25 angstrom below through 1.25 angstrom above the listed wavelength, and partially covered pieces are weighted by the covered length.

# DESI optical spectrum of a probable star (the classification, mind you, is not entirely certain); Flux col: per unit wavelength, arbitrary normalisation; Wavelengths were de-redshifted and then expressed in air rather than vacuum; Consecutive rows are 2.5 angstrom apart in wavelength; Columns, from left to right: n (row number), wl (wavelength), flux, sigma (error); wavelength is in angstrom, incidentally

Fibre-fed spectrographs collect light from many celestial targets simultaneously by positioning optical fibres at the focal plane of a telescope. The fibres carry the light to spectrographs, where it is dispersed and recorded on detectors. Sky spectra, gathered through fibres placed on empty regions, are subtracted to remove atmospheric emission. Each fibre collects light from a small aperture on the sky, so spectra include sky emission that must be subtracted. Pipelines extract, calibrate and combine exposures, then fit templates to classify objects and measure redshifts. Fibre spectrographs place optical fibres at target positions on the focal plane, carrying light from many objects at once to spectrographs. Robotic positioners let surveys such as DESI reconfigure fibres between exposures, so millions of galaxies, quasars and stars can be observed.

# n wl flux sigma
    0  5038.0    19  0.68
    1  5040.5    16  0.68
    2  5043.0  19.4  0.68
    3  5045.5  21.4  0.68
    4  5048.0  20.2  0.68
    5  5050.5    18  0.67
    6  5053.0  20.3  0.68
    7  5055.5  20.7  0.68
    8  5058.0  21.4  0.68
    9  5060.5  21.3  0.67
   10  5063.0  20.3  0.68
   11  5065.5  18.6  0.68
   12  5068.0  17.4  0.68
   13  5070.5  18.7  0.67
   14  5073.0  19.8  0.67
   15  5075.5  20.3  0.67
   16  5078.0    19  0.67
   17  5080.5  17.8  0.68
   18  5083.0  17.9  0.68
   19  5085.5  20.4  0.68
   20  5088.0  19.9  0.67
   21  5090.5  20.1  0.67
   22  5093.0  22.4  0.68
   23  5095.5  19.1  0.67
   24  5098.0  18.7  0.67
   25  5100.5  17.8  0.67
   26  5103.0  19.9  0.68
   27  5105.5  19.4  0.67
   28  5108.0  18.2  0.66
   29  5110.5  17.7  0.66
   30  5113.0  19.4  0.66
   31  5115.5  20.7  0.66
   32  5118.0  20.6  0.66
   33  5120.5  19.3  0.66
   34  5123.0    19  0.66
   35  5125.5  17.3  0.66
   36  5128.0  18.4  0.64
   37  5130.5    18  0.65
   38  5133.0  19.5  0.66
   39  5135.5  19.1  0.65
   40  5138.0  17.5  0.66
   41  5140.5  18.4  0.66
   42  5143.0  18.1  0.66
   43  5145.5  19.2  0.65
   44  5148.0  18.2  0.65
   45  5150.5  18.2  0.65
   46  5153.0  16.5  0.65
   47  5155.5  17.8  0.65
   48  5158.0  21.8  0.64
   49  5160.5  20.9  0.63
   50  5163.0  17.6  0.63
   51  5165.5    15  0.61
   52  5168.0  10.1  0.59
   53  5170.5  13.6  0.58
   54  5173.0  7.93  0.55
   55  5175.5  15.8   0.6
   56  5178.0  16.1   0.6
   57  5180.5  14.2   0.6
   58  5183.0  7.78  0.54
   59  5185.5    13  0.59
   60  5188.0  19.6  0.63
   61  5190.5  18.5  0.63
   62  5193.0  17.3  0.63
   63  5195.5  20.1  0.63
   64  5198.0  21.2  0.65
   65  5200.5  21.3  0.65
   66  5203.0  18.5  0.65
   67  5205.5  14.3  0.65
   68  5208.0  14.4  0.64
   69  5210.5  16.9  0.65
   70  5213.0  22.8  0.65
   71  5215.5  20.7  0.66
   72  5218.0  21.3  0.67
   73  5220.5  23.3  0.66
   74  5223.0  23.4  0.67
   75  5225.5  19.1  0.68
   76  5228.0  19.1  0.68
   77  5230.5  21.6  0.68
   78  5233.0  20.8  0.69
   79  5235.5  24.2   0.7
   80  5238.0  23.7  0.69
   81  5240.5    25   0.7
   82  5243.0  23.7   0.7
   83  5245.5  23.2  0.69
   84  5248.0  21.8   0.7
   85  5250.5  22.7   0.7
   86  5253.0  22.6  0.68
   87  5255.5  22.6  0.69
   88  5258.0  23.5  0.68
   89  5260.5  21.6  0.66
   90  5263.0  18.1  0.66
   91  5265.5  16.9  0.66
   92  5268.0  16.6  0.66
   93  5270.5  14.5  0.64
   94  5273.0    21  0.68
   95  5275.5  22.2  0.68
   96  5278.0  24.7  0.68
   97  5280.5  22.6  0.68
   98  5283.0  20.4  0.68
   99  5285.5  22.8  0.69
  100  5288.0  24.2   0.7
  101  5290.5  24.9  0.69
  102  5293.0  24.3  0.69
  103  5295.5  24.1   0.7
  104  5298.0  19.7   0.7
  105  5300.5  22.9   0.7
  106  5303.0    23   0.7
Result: 2.0 angstrom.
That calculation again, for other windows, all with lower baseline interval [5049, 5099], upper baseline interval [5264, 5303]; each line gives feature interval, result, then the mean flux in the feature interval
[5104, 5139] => 2.01 angstrom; 18.9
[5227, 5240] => -0.66 angstrom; 22.1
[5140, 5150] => 0.88 angstrom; 18.5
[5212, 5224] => -0.79 angstrom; 22.3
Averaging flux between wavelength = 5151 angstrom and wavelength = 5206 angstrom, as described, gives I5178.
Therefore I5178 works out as 16.4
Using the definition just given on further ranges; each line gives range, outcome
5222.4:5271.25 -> 21.3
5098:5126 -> 19.1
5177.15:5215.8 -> 17.2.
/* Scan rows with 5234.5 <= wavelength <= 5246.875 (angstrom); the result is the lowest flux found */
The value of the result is 23.2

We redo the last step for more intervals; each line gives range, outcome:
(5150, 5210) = 7.78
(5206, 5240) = 14.4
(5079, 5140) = 17.3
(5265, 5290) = 14.5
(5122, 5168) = 10.1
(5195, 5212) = 14.3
